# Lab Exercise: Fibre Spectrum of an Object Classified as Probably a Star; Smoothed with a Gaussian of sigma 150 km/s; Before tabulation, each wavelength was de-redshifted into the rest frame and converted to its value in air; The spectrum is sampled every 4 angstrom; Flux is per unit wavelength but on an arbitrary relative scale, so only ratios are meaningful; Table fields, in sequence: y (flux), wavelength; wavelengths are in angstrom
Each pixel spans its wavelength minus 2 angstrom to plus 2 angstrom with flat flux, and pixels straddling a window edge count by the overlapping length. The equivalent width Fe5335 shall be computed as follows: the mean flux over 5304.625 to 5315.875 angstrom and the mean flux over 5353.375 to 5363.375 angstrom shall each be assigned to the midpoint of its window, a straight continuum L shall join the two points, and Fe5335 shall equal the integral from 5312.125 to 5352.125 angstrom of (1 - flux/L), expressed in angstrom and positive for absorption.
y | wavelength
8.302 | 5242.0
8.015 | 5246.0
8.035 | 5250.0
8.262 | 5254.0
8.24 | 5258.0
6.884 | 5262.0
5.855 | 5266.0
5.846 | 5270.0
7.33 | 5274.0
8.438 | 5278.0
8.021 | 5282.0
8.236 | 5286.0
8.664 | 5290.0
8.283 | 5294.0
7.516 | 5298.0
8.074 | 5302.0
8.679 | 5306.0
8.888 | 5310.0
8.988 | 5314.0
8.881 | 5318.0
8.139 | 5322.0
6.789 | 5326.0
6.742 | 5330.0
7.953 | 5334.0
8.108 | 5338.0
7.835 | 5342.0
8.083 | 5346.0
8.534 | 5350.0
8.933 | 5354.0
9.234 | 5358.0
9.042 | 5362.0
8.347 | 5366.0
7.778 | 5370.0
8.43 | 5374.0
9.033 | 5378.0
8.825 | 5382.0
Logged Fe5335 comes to 4.3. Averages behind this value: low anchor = 8.86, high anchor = 9.09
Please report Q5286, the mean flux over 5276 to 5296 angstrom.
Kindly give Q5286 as 8.33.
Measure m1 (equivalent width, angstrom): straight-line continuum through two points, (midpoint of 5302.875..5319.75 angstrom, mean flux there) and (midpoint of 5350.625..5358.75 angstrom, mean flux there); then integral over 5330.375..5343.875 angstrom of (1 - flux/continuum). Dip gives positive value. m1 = 1.64 angstrom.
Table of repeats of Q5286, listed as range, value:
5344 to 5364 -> 8.77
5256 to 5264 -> 7.56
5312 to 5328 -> 8.2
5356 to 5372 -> 8.6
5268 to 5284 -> 7.41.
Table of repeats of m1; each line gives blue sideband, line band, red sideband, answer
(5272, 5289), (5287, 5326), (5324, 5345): -2.89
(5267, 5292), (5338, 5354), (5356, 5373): 0.29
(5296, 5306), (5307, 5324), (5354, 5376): -1.28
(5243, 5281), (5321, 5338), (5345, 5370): 1.76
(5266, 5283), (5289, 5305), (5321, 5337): -1.88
